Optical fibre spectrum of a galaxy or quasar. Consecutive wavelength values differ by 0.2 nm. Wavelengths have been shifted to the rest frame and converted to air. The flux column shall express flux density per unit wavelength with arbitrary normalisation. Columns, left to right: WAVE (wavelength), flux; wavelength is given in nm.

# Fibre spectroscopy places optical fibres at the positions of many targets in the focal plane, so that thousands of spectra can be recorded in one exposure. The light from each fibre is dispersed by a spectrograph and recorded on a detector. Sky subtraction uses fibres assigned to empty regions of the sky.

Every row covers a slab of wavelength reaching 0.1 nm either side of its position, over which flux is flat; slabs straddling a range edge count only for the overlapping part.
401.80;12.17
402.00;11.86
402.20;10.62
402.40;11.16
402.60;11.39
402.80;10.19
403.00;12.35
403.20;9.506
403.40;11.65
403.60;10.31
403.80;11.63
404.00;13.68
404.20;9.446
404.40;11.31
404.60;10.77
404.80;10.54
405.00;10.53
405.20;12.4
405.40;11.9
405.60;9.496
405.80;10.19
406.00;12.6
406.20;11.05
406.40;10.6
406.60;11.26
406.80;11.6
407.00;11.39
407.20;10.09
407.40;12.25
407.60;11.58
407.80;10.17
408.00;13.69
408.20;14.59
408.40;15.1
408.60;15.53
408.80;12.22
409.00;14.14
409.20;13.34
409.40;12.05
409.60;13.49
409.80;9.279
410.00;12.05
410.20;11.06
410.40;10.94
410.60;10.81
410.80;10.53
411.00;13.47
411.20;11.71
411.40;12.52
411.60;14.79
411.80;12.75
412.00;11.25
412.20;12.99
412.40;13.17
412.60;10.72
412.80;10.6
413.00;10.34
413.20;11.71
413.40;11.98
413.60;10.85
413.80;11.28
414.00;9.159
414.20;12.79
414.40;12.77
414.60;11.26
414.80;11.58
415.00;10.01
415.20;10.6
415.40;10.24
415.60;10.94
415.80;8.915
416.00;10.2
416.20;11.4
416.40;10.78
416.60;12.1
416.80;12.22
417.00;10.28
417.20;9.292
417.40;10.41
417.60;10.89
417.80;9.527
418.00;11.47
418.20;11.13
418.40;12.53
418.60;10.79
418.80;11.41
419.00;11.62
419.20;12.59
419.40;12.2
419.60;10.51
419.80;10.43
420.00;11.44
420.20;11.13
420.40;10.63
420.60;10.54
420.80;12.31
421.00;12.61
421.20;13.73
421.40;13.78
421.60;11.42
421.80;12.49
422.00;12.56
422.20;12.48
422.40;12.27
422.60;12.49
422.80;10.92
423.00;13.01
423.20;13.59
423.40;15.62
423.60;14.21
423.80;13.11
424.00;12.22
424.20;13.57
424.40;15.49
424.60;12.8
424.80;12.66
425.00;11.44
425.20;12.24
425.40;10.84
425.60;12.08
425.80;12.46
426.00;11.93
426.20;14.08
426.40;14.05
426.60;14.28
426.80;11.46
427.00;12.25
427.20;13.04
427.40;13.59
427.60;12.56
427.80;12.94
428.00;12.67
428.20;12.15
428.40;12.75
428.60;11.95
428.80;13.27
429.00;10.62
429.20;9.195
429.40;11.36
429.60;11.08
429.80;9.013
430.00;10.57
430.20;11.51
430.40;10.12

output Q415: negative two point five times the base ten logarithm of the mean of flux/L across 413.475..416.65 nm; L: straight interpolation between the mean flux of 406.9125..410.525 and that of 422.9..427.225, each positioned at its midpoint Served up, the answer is 0.16 mag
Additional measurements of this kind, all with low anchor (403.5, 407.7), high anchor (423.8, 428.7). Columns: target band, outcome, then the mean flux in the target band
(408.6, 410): -0.105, 12.6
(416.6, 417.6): 0.124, 10.7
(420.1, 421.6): 0.024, 12.1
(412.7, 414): 0.075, 11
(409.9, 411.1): 0.006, 11.5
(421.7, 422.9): 0.021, 12.2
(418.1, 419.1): 0.061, 11.5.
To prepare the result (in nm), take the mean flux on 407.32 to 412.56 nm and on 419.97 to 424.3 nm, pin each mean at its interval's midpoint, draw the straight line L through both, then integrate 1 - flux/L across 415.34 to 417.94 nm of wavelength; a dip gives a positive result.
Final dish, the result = 0.41 nm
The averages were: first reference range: 12.5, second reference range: 12.6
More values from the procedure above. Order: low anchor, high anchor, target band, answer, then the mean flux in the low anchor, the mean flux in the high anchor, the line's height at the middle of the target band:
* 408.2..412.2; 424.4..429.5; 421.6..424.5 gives -0.15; 12.5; 12.4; 12.4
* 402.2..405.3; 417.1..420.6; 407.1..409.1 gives -0.33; 11.1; 11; 11.1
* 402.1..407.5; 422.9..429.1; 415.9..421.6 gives 0.42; 11.1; 12.9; 12.3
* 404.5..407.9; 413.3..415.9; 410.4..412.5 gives -0.25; 11.1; 11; 11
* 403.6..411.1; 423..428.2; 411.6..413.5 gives 0.04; 11.8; 13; 12.1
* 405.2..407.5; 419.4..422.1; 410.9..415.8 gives -0.04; 11.2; 11.8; 11.5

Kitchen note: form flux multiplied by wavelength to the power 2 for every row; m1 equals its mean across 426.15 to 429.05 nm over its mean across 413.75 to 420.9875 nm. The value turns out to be 1.2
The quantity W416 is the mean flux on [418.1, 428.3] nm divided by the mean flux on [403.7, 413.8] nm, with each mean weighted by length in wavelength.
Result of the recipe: 1.1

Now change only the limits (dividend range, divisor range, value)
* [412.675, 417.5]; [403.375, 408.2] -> 0.96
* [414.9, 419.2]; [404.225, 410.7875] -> 0.92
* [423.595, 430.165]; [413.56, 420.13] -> 1.12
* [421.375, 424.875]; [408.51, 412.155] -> 1.06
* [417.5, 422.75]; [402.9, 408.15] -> 1.04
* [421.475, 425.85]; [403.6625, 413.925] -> 1.08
